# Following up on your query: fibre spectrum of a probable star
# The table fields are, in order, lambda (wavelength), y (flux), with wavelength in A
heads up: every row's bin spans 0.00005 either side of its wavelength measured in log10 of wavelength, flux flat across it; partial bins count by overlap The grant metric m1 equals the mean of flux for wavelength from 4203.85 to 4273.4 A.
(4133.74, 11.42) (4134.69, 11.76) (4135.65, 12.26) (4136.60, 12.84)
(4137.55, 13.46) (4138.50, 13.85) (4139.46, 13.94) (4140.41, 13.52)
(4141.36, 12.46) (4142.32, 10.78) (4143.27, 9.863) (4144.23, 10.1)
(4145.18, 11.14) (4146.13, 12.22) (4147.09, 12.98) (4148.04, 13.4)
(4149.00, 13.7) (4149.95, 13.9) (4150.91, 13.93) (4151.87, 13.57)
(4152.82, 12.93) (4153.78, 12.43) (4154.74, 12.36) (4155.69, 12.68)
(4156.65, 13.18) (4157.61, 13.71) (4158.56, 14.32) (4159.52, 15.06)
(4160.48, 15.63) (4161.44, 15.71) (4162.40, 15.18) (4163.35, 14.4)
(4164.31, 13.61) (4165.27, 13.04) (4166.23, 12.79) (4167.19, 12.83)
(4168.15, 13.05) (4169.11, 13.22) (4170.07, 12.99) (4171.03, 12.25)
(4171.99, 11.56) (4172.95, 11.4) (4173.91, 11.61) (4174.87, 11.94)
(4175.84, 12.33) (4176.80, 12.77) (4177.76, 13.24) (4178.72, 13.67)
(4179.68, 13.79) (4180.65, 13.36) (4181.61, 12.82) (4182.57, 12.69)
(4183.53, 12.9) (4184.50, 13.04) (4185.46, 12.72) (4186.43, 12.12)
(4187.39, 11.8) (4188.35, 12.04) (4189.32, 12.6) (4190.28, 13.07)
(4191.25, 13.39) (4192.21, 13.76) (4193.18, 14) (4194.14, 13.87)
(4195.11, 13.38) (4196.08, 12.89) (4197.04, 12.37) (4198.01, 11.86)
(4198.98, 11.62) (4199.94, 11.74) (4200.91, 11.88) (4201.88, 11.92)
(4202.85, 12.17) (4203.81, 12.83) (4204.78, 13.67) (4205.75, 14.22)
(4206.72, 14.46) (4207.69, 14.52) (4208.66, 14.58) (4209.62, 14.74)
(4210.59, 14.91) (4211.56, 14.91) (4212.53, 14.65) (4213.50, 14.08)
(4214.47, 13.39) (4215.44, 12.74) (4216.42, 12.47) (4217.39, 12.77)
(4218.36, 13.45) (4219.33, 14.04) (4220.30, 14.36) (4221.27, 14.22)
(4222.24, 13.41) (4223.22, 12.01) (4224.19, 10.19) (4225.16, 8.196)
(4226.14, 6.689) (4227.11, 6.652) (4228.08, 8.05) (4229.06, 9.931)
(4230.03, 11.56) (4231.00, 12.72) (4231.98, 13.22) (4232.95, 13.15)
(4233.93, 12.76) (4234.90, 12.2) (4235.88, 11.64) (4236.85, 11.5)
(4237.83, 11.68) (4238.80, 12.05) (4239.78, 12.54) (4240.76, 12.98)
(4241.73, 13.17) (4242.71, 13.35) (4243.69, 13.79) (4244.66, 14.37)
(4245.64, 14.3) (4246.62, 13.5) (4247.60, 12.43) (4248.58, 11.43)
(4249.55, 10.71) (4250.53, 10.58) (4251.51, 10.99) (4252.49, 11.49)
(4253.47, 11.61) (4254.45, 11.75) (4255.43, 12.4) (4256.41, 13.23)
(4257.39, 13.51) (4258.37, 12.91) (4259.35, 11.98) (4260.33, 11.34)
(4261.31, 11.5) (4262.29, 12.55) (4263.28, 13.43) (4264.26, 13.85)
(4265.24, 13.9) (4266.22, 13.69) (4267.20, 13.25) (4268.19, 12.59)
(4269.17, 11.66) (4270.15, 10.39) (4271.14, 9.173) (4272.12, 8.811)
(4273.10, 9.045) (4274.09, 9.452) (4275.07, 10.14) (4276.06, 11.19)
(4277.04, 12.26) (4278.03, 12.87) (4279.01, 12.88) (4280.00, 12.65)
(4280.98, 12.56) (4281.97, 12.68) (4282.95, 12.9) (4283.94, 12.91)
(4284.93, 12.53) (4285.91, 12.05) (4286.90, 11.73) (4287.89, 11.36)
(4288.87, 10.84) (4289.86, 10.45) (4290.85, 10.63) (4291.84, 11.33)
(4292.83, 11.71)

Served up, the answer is 12.4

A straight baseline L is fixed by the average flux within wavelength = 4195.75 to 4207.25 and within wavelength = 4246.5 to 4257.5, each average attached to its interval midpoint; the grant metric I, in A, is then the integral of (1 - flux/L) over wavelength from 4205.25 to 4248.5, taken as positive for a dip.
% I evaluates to -1.3 A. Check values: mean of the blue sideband 12.6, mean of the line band 12.6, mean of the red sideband 11.9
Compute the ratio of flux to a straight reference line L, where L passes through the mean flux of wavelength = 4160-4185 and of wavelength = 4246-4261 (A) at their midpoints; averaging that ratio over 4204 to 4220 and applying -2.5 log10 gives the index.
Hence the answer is -0.11 mag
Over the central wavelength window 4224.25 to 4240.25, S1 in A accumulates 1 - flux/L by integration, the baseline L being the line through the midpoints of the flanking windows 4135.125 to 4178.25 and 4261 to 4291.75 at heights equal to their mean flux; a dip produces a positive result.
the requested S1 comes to 1.75 A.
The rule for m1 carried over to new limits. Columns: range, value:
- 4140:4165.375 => 13.2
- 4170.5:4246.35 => 12.6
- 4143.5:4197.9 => 13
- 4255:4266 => 12.8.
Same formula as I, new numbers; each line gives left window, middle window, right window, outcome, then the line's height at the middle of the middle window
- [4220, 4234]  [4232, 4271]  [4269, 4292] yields -4.4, 11.2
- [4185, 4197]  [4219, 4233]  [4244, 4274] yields 1.5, 12.5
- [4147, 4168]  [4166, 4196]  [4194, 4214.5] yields 1.6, 13.5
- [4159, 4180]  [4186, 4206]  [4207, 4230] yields 0.1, 12.8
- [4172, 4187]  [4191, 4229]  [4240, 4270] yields -0.1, 12.6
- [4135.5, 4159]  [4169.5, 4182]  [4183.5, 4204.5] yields 0.1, 12.7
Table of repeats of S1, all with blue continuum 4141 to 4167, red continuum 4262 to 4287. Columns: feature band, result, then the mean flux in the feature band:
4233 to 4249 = -0.6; 12.7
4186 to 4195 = -0.1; 13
